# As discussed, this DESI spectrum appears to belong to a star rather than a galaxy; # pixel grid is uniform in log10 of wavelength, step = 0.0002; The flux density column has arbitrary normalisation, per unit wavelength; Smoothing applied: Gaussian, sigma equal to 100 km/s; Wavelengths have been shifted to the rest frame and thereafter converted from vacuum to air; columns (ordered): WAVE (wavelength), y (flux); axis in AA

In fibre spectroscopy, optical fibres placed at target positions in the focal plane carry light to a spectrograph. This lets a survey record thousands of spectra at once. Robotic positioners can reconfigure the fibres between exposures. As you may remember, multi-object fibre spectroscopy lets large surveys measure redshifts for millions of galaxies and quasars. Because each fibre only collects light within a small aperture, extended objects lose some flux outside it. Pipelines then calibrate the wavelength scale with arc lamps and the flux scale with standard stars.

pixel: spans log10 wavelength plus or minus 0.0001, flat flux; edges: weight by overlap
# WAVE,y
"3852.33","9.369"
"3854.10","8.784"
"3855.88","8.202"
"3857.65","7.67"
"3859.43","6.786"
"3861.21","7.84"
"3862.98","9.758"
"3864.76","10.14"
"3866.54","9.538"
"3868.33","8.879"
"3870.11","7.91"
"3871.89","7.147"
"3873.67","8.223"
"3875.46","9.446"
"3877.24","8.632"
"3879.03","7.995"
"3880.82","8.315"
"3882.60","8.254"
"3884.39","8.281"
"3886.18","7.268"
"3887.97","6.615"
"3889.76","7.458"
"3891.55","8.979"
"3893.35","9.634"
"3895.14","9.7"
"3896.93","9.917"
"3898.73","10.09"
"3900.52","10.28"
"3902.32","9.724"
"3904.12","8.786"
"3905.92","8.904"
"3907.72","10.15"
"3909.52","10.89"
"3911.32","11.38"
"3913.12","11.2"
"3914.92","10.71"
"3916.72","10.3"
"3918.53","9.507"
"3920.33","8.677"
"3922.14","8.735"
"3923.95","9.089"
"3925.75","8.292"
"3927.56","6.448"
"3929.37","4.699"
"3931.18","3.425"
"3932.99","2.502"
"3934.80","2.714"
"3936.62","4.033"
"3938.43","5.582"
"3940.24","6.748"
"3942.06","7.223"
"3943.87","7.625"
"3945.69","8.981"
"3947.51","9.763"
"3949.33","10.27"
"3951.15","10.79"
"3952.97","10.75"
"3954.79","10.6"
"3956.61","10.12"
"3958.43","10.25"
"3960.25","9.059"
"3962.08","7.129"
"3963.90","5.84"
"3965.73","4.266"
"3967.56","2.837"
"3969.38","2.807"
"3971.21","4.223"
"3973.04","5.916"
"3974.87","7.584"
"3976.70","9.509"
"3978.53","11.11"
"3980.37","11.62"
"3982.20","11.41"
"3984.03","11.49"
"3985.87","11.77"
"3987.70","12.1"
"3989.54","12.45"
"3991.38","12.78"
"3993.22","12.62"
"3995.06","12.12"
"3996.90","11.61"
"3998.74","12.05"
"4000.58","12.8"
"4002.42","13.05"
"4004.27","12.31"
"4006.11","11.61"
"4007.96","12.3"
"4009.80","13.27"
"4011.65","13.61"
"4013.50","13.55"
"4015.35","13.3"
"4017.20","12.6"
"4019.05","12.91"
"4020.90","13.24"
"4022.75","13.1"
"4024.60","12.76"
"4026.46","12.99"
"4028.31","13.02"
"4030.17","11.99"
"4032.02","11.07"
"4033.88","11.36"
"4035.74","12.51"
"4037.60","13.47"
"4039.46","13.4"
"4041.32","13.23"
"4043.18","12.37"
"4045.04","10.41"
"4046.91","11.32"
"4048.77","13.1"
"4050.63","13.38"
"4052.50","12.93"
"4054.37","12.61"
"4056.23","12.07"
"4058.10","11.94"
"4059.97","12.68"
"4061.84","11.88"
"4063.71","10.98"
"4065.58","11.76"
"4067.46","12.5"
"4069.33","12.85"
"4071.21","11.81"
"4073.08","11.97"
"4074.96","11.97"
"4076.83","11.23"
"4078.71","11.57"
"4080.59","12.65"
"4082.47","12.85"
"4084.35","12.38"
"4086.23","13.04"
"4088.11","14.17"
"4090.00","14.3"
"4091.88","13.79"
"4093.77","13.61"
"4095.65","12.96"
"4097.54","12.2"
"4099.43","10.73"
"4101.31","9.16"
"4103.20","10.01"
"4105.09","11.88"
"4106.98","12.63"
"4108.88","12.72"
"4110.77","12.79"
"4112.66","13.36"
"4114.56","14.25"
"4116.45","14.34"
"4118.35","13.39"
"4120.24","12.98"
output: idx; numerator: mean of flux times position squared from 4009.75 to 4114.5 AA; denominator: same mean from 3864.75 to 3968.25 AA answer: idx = 1.6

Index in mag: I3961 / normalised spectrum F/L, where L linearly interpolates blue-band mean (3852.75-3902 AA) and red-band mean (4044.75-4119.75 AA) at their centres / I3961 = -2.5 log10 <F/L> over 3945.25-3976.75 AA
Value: 0.29 mag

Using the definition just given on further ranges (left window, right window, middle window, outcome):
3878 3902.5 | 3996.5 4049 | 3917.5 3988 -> 0.33 mag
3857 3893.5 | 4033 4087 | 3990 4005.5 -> -0.14 mag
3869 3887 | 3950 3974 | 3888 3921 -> -0.23 mag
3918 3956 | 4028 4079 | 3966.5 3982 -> 0.26 mag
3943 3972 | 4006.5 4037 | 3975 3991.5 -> -0.16 mag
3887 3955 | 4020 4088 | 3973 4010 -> -0.10 mag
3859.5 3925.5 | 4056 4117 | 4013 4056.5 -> -0.10 mag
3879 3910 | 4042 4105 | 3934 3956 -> 0.24 mag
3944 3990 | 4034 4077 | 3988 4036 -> -0.19 mag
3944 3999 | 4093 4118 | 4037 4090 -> -0.09 mag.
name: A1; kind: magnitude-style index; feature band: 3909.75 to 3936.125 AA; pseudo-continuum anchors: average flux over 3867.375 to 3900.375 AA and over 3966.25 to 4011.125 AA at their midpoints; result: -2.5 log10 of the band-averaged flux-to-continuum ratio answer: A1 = 0.19 mag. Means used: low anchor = 8.53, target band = 7.71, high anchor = 10.5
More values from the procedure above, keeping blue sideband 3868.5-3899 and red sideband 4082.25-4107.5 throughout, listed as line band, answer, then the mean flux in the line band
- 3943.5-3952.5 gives 0.00 mag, 9.65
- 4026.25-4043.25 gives -0.12 mag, 12.5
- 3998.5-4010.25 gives -0.17 mag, 12.5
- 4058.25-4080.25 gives 0.00 mag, 11.9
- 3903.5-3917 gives -0.16 mag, 10.3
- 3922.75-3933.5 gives 0.48 mag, 5.94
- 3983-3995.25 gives -0.17 mag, 12.2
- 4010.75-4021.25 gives -0.21 mag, 13.2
